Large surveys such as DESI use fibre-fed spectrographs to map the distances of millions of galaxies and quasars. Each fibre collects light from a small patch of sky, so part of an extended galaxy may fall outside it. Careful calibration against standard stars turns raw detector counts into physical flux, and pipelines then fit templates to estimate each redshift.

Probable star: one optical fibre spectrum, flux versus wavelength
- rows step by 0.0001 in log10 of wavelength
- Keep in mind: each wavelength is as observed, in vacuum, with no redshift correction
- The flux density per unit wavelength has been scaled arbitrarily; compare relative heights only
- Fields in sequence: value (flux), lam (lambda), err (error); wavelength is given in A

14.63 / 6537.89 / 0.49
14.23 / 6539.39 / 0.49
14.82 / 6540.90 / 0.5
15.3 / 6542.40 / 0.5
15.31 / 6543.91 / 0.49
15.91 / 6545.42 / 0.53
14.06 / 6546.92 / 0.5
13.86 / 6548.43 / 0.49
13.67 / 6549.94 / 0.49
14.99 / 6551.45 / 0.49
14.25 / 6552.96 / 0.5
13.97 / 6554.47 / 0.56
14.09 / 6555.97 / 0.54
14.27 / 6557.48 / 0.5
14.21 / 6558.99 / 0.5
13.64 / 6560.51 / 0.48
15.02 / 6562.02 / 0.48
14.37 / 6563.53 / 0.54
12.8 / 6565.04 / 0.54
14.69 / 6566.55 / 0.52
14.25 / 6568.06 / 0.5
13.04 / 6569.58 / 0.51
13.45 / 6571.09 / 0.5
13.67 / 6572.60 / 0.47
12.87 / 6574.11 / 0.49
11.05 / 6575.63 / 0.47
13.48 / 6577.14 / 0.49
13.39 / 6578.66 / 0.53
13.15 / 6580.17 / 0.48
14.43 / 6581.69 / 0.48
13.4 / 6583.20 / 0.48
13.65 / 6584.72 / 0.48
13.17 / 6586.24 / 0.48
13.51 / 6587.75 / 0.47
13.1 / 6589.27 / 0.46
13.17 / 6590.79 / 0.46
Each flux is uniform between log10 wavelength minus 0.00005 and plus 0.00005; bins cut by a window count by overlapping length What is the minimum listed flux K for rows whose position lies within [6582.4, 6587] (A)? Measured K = 13.17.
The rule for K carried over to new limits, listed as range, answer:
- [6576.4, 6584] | 13.15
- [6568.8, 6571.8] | 13.04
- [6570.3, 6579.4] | 11.05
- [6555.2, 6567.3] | 12.8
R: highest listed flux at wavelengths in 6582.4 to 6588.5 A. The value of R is 13.65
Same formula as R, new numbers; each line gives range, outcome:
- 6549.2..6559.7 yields 14.99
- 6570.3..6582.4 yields 14.43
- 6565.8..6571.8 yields 14.69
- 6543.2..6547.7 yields 15.91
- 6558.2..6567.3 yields 15.02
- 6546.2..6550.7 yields 14.06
